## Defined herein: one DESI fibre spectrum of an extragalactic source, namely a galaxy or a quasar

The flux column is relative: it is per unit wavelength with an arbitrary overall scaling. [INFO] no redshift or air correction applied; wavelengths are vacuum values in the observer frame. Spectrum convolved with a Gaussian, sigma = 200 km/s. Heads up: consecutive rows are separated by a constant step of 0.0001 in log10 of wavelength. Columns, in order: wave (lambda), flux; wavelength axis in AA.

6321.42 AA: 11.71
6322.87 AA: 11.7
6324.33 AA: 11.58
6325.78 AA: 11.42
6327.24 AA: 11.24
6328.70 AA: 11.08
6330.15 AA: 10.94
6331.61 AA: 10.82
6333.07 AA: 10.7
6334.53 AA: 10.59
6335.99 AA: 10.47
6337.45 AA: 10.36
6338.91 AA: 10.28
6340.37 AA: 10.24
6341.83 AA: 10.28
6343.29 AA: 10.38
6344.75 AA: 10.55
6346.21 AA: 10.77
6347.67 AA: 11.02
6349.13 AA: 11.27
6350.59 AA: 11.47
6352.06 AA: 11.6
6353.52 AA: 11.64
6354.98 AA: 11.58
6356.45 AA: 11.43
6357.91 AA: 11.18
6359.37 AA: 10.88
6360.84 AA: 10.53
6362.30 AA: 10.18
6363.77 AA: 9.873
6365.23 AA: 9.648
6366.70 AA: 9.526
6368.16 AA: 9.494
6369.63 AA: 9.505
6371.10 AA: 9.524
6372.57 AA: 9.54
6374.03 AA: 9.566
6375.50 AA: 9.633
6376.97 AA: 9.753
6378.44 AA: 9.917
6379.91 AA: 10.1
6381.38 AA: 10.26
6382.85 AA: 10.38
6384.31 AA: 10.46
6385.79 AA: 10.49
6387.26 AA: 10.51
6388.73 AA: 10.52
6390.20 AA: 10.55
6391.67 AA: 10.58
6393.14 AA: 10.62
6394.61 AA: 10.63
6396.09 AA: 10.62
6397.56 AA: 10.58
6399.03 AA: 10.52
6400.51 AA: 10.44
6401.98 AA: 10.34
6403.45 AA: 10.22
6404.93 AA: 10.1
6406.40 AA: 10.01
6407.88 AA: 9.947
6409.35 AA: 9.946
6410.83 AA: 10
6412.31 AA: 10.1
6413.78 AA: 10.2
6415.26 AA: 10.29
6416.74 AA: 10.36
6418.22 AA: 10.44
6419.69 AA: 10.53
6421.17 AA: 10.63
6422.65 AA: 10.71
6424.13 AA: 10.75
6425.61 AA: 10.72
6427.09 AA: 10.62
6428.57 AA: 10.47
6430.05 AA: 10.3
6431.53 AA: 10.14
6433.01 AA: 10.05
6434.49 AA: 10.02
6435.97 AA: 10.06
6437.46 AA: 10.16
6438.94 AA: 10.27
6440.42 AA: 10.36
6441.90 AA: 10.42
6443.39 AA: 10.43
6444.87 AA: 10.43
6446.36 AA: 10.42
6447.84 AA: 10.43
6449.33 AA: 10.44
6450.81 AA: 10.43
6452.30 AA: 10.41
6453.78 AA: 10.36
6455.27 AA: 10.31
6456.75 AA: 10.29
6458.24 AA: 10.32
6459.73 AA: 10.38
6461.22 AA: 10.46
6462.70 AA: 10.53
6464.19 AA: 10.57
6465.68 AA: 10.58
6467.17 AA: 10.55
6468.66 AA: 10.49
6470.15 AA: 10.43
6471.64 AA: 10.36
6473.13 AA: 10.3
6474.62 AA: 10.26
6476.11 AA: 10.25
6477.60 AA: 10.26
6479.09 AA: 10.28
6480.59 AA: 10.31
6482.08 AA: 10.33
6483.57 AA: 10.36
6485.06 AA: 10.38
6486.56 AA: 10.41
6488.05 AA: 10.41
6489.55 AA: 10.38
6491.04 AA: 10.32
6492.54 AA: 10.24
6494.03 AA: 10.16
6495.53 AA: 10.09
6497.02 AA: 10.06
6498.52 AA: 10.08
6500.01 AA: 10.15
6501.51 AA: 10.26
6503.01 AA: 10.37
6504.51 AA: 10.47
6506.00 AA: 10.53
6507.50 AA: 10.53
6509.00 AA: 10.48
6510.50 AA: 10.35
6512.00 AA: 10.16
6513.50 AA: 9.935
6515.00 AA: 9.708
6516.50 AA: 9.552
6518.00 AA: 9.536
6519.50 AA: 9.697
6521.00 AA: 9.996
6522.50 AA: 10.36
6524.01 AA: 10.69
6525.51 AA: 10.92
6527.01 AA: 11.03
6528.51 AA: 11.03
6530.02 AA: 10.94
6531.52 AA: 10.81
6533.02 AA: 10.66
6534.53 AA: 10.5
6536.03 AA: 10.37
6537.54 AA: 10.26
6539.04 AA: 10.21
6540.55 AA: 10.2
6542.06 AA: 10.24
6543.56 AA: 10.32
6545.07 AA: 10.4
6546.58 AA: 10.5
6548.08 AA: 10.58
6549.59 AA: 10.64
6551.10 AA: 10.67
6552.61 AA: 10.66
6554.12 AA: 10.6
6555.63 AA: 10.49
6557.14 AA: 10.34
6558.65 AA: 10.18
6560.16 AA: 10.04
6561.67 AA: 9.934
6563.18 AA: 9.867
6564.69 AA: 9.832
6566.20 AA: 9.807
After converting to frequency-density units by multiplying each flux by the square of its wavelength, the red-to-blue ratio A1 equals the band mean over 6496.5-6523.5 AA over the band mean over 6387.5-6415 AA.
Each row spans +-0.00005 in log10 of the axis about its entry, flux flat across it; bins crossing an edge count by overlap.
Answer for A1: 1.0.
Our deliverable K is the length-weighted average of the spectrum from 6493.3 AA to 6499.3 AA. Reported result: 10.1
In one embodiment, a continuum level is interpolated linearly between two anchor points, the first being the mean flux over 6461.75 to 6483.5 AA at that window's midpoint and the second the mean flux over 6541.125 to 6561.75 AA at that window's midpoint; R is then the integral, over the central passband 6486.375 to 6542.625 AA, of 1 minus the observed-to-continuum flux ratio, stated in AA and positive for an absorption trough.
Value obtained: 0.47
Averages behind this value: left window 10.4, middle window 10.3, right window 10.4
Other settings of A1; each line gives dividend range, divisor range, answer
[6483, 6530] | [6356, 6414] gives 1.05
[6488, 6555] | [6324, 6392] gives 1.04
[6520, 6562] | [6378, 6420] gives 1.06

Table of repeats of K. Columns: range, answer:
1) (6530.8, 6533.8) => 10.7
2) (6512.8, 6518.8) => 9.68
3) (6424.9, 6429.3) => 10.6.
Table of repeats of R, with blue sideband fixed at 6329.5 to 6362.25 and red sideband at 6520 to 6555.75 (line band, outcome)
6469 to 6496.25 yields 0.8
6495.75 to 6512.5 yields 0.5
